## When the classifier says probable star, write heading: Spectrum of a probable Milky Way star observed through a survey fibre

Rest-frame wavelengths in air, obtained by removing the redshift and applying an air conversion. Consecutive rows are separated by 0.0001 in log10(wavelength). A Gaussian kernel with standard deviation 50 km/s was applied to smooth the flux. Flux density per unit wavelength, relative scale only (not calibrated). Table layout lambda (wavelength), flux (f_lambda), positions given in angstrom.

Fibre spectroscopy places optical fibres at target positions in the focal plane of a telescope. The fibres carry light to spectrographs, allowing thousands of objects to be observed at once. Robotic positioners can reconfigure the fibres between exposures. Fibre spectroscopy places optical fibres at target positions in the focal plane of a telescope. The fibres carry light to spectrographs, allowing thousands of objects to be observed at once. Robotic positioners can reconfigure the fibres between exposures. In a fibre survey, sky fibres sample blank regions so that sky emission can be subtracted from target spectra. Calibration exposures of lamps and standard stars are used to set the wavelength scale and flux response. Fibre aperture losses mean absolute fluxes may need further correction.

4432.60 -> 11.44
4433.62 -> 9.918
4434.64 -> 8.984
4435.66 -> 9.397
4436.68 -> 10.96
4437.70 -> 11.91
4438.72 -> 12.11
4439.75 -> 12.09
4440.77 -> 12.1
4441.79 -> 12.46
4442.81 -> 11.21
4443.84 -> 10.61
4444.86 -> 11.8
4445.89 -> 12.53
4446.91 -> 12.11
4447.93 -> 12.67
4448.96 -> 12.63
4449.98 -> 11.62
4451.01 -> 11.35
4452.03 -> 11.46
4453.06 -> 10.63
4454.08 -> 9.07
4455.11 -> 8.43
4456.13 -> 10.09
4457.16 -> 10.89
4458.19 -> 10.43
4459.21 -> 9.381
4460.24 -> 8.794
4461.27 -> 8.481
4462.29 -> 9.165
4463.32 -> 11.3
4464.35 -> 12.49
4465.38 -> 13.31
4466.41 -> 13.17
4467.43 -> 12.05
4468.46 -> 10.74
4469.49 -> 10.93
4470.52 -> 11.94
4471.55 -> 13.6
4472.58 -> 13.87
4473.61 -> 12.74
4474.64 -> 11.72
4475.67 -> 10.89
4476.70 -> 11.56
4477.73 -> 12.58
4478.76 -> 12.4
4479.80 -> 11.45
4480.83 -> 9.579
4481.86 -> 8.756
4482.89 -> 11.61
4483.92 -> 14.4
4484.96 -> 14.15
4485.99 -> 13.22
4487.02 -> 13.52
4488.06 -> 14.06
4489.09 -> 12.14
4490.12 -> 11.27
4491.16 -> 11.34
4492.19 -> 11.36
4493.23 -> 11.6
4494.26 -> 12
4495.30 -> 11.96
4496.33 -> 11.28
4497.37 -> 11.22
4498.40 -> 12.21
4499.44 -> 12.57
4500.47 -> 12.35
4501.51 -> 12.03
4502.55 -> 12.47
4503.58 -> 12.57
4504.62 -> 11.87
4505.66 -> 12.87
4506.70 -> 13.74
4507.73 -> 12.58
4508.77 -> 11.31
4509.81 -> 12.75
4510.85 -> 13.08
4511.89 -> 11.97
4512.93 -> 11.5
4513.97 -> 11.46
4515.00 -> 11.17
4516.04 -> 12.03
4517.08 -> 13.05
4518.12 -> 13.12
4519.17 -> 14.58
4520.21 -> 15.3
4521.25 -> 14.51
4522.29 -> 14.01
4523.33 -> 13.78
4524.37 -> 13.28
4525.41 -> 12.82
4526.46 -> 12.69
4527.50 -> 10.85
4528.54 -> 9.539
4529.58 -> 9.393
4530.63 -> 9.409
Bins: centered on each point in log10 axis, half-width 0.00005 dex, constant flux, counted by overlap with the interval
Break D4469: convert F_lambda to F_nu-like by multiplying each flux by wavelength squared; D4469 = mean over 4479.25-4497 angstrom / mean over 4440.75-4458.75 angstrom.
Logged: 1.09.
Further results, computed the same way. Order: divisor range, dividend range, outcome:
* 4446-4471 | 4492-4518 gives 1.13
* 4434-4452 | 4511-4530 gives 1.12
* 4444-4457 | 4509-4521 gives 1.17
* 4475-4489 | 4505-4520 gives 1.05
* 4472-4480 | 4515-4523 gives 1.14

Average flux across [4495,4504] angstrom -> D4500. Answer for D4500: 12.1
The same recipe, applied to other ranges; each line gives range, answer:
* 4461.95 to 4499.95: 12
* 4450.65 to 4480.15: 11.2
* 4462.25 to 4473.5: 12.2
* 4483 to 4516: 12.3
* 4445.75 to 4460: 10.9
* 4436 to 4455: 11.5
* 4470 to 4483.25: 11.7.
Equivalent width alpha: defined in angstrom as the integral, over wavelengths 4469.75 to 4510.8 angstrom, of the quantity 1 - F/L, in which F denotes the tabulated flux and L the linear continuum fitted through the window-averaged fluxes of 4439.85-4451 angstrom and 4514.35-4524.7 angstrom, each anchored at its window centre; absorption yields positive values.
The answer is 2.1 angstrom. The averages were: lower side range 11.9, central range 12.2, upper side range 13.5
